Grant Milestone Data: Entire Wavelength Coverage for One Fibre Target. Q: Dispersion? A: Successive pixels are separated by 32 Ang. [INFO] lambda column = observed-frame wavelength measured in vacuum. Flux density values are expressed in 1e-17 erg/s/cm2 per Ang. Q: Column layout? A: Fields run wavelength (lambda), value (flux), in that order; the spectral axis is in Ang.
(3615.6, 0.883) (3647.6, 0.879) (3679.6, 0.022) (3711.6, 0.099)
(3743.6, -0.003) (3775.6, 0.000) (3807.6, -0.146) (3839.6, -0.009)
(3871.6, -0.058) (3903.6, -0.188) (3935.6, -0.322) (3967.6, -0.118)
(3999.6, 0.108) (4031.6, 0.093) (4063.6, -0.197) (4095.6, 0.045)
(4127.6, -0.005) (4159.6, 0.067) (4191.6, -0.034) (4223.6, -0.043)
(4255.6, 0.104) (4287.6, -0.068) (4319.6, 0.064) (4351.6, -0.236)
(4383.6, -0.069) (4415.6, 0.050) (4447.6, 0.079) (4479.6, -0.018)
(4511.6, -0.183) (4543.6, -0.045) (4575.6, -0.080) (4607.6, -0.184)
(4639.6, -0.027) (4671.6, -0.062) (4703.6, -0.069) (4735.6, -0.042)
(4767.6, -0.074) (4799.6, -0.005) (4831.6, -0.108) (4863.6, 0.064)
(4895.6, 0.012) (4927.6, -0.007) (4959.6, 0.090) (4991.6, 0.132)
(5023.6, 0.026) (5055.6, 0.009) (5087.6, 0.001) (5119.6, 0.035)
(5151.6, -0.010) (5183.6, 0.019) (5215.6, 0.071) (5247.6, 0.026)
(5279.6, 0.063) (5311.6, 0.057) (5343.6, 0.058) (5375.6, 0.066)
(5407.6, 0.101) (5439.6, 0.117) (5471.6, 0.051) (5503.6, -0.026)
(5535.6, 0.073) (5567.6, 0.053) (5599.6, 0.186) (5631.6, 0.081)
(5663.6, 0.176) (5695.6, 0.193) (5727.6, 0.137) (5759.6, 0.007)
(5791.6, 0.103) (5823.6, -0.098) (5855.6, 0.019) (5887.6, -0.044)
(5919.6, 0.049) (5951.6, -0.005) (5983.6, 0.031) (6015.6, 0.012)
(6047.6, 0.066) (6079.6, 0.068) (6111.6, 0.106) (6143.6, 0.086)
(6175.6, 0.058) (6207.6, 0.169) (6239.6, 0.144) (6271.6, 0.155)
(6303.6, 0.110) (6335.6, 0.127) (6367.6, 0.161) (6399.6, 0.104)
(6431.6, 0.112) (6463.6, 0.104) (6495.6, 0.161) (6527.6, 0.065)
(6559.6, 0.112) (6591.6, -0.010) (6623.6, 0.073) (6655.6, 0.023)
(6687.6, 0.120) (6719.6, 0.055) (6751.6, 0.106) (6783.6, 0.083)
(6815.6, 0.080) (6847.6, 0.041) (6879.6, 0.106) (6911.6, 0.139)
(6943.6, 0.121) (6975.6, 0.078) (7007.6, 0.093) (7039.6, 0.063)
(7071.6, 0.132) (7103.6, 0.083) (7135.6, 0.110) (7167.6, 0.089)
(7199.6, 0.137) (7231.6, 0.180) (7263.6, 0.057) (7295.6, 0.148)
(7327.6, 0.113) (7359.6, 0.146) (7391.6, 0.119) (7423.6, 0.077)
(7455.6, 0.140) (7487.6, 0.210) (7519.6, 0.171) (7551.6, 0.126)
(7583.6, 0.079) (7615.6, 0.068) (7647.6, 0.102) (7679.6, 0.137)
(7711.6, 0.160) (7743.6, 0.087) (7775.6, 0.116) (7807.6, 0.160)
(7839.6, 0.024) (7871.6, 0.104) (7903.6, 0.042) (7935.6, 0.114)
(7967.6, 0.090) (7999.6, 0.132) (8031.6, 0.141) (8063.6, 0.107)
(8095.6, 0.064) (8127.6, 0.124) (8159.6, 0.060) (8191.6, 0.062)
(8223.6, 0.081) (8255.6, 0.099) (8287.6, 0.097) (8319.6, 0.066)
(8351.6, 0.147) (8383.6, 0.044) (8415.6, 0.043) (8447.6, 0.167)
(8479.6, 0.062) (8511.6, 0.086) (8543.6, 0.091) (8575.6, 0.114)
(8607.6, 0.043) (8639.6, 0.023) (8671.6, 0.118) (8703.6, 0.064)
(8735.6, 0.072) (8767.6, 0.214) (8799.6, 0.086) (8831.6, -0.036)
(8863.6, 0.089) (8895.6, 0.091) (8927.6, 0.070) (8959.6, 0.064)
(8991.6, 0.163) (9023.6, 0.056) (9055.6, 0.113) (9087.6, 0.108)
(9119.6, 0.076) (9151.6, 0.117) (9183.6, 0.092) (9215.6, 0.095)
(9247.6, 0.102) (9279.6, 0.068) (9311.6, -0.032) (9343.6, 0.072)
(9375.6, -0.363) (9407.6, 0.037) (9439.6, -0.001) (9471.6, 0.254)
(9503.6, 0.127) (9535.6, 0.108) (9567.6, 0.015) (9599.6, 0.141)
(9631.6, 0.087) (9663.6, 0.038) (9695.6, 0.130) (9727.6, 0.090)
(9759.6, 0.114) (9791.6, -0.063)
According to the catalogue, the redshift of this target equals 0.14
